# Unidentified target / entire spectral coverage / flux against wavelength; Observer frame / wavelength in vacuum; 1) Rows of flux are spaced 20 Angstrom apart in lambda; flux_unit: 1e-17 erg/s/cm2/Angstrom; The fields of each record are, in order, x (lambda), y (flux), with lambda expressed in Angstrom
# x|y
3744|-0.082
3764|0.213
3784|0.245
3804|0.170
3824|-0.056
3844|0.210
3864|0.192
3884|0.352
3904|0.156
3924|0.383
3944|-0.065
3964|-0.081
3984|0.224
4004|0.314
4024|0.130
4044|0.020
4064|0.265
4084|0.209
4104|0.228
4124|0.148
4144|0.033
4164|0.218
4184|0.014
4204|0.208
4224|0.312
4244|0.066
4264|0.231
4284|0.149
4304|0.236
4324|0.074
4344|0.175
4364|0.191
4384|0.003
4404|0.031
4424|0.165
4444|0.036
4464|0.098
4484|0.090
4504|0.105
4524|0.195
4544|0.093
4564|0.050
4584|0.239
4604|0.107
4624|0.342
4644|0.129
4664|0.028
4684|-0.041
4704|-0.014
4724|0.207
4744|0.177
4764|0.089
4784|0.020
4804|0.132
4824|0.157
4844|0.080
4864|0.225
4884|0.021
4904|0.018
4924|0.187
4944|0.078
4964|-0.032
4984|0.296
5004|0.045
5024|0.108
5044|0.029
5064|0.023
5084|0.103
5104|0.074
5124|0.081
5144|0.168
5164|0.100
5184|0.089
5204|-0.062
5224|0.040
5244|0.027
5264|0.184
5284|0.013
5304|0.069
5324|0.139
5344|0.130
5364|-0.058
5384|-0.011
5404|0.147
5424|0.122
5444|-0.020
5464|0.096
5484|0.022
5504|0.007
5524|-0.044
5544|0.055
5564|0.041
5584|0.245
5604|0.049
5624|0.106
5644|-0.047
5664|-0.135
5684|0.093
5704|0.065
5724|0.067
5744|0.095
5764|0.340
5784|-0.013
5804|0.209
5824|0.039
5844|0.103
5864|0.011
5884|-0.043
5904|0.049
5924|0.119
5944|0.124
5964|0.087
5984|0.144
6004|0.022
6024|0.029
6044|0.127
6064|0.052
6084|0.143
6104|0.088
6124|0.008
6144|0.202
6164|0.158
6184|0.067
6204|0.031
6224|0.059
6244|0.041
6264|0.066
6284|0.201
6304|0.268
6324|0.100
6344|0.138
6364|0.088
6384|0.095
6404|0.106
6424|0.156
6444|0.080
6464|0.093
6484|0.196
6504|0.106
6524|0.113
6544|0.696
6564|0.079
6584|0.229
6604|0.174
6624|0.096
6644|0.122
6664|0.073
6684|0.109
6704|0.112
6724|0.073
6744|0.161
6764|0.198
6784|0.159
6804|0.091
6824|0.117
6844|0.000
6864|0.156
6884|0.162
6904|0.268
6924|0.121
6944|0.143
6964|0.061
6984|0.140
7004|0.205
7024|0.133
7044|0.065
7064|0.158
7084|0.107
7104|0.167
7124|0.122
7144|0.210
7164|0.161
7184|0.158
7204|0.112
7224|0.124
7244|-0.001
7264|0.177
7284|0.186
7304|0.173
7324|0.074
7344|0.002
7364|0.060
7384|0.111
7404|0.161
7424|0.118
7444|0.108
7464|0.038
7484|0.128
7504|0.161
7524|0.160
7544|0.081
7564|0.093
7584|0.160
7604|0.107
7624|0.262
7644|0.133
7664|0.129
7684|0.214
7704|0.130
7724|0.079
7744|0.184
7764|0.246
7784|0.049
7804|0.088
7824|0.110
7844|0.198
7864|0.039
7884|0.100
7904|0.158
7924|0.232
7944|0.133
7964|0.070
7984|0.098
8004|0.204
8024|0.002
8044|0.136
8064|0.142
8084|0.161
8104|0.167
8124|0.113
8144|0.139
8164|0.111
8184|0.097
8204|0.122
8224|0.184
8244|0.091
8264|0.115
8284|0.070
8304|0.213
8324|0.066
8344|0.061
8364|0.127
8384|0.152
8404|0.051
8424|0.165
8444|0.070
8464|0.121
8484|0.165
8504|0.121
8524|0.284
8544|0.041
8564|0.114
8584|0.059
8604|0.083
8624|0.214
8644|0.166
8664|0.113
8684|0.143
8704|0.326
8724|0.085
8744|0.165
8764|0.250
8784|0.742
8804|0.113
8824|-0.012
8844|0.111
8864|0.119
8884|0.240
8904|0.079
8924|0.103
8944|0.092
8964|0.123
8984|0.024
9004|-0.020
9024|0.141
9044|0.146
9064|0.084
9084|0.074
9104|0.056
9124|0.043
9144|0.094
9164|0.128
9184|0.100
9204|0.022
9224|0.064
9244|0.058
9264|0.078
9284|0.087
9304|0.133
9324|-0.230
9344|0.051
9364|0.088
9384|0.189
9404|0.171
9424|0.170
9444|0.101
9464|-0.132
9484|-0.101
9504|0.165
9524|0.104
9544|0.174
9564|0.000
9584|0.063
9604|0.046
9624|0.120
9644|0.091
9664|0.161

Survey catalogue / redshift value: 0.754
